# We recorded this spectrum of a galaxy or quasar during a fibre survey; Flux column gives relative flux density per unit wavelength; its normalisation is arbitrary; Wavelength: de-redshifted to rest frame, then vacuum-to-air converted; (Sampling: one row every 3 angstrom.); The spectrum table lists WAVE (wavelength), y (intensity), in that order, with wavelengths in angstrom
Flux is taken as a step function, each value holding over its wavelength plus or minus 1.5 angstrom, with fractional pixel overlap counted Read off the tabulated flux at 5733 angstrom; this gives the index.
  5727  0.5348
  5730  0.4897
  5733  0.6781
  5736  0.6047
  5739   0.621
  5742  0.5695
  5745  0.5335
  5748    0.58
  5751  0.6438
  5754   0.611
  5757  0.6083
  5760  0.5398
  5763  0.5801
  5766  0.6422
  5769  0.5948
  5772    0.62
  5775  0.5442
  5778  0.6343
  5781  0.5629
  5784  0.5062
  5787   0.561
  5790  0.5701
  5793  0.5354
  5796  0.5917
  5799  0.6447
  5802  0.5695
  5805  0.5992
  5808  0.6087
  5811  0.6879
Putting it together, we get 0.6781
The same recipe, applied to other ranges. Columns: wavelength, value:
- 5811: 0.6879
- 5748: 0.58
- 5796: 0.5917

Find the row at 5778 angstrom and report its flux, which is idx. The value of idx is 0.6343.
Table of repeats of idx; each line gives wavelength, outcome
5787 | 0.561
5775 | 0.5442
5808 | 0.6087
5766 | 0.6422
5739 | 0.621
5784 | 0.5062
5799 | 0.6447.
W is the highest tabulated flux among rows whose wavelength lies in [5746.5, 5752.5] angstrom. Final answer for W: 0.6438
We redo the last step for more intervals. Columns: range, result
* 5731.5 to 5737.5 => 0.6781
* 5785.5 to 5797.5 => 0.5917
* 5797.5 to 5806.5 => 0.6447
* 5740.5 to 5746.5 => 0.5695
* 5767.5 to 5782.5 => 0.6343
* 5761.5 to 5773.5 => 0.6422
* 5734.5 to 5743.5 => 0.621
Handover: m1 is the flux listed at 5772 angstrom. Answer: 0.62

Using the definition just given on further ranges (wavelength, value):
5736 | 0.6047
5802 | 0.5695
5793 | 0.5354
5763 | 0.5801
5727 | 0.5348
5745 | 0.5335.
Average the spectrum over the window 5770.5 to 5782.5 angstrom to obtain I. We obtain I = 0.59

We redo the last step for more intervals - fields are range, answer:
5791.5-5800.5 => 0.591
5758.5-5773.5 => 0.595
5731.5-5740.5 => 0.635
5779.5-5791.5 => 0.55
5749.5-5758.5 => 0.621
